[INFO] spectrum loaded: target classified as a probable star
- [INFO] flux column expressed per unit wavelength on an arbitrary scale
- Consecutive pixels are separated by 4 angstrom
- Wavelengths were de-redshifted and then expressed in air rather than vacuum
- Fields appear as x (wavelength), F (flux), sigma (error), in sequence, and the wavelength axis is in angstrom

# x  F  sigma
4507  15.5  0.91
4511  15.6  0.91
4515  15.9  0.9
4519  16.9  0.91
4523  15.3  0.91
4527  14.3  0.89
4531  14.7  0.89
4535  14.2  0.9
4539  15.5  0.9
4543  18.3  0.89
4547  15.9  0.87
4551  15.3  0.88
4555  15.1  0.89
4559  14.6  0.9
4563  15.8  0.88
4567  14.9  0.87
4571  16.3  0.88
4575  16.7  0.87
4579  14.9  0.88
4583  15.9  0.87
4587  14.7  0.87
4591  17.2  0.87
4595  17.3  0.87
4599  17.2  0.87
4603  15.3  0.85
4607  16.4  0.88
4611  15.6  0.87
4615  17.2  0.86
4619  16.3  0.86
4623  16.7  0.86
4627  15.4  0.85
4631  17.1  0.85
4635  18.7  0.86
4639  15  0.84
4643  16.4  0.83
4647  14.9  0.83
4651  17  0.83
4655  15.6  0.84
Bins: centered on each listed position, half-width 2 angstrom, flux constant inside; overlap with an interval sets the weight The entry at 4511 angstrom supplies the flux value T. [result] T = 15.6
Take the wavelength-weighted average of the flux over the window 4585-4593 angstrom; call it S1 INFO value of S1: 15.9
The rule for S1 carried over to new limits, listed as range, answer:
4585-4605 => 16.3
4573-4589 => 15.6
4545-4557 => 15.4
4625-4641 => 16.6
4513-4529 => 15.6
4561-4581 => 15.7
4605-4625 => 16.4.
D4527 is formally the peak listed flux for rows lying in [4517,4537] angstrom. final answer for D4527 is 16.9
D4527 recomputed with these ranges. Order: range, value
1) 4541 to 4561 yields 18.3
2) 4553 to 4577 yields 16.7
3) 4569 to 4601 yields 17.3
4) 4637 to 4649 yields 16.4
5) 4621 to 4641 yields 18.7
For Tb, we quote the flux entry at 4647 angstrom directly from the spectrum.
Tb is 14.9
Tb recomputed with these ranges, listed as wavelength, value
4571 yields 16.3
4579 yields 14.9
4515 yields 15.9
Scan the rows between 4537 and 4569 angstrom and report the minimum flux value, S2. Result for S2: 14.6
